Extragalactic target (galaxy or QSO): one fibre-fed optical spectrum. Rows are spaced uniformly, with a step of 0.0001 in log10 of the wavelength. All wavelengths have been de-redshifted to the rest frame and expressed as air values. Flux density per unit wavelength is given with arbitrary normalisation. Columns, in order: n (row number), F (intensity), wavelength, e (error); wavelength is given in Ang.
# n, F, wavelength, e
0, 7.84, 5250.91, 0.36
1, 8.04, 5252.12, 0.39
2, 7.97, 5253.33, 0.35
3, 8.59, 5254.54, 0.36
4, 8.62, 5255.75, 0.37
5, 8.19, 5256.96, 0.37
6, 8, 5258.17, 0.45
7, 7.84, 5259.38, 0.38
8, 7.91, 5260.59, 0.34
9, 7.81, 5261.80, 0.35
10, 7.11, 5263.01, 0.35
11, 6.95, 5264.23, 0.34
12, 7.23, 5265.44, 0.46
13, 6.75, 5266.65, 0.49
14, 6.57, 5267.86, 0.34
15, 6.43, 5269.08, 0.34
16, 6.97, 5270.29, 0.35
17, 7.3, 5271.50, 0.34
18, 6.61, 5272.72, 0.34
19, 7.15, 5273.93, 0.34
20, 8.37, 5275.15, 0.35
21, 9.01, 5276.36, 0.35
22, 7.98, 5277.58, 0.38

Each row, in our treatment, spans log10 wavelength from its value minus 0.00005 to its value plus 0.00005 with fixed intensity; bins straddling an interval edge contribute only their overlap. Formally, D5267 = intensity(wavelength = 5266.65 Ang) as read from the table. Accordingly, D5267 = 6.75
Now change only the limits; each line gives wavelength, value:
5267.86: 6.57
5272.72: 6.61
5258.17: 8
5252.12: 8.04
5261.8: 7.81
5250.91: 7.84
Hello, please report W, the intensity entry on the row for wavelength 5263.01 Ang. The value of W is 7.11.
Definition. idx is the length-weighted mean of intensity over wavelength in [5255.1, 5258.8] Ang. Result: 8.27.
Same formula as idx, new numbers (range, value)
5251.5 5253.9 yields 8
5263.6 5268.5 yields 6.86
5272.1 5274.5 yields 6.87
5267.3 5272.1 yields 6.82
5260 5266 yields 7.4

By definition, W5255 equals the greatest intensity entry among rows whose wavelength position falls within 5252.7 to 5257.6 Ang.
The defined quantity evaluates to 8.62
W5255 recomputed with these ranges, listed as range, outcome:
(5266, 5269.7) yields 6.75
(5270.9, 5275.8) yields 8.37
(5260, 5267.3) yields 7.91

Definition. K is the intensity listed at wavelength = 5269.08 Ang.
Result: 6.43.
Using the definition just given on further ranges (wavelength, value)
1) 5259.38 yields 7.84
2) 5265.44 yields 7.23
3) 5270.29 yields 6.97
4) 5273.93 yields 7.15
